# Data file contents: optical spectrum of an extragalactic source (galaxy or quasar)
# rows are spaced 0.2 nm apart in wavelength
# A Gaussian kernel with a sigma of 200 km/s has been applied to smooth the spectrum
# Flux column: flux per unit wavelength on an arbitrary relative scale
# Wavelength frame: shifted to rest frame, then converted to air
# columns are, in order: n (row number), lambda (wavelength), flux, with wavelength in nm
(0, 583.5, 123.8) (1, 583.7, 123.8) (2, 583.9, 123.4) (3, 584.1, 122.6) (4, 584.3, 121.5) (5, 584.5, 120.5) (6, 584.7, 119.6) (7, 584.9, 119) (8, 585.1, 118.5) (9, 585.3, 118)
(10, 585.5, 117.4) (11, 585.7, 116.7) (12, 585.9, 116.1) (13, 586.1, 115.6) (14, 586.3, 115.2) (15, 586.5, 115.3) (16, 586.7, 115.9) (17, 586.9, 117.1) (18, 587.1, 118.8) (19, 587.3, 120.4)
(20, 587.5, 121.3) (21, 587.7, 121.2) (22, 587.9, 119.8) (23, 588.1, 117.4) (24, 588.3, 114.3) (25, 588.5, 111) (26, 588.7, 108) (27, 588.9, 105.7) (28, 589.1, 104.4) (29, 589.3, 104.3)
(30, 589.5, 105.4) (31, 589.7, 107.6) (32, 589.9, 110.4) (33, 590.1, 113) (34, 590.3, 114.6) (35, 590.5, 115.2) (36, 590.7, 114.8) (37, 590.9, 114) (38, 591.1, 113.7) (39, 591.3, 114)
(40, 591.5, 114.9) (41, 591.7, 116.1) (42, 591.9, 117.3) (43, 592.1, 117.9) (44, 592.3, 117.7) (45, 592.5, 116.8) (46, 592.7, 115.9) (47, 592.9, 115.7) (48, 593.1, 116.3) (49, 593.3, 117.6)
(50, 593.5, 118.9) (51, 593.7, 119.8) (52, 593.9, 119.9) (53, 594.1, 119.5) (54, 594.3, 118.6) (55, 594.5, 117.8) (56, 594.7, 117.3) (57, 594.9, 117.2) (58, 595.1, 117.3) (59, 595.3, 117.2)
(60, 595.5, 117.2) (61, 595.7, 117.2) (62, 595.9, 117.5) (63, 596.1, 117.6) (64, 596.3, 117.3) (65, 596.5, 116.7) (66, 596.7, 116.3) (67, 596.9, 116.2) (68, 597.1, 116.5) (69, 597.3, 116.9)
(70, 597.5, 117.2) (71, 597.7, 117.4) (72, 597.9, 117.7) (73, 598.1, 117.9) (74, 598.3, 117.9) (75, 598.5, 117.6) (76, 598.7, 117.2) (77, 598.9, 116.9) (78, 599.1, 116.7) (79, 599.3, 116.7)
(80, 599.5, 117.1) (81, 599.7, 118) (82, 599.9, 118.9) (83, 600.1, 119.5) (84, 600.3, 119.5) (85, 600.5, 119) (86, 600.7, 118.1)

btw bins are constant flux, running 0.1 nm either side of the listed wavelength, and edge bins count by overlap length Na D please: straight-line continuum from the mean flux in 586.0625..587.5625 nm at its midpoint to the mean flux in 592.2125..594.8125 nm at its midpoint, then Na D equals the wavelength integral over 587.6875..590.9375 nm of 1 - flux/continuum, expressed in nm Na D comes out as 0.167 nm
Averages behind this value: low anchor 117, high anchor 118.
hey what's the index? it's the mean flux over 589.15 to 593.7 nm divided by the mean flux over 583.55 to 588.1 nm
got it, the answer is 1.0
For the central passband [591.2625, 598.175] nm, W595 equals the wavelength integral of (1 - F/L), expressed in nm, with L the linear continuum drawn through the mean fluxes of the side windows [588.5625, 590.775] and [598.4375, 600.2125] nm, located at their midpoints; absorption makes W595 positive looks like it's -0.22 nm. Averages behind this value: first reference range 109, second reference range 118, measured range 117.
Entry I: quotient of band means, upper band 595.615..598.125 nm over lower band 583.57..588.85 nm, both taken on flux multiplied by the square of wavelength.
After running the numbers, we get 1.0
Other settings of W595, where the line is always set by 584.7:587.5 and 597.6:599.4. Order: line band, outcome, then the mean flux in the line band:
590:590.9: 0.02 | 114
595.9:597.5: 0.01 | 117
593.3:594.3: -0.02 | 119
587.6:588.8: 0.02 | 115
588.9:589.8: 0.09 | 105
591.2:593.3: 0.02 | 116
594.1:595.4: 0.00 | 118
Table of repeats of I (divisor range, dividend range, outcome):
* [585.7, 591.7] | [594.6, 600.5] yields 1.06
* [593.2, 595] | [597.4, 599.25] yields 1.00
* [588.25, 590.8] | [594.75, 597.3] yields 1.09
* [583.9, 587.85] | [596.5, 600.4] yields 1.03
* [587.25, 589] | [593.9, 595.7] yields 1.05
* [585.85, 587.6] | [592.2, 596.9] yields 1.03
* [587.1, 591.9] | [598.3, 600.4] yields 1.07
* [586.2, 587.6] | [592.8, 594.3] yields 1.03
